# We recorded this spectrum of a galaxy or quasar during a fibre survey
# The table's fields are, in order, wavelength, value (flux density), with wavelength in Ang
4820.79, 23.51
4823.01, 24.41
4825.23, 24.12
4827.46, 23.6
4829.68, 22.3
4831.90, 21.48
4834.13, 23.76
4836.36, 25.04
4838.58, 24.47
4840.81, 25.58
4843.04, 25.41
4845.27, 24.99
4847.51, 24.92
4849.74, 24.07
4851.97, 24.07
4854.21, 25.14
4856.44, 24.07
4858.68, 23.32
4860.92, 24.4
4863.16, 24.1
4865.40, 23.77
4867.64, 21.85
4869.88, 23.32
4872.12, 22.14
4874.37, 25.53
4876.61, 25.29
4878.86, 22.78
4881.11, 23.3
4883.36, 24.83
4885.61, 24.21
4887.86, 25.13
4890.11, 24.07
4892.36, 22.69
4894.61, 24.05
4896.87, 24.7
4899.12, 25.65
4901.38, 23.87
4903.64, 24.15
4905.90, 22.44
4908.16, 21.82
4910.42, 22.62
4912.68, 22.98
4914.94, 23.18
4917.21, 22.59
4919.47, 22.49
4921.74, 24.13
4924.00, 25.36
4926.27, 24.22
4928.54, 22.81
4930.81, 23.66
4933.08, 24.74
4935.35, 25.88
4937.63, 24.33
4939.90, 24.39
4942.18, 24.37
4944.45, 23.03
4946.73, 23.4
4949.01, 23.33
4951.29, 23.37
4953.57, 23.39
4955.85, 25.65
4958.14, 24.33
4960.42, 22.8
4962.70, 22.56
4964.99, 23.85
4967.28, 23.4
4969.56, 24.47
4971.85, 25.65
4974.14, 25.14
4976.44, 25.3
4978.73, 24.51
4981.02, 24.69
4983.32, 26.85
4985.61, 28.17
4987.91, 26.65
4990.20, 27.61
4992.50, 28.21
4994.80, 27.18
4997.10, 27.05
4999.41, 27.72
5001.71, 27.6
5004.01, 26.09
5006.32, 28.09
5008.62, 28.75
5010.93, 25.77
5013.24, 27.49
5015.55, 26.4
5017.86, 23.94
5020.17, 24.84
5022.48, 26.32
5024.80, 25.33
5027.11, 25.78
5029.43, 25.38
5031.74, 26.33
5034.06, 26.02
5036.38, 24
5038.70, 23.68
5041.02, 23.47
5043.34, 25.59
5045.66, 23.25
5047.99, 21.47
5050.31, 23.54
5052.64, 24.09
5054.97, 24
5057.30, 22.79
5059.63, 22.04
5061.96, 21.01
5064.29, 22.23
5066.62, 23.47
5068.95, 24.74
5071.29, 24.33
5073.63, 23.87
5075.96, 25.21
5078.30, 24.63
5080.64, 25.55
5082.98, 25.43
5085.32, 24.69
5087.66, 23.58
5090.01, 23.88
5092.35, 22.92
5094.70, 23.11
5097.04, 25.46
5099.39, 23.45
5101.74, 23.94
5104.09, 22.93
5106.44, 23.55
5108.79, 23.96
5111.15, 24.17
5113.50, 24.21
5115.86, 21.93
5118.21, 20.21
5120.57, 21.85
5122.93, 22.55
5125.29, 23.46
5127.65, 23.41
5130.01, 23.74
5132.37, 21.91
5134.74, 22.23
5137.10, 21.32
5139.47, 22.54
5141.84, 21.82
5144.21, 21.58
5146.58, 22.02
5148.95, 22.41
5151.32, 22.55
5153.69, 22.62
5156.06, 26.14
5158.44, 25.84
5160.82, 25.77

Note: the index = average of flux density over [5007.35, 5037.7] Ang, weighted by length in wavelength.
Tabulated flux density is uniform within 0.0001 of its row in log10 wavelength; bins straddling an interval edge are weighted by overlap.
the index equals 25.9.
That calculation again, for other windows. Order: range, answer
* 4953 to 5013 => 25.9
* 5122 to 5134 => 23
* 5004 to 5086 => 24.7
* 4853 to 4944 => 23.9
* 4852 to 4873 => 23.6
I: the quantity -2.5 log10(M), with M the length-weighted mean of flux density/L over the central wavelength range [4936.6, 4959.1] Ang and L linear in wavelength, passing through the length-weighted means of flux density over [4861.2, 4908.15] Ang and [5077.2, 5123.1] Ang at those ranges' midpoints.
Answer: -0.01 mag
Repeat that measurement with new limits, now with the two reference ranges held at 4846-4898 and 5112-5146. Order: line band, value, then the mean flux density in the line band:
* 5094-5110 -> -0.06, 23.8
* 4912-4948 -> -0.01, 23.9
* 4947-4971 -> -0.01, 23.7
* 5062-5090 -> -0.07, 24.2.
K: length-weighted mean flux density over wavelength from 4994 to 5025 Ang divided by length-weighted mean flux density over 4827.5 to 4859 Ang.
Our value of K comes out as 1.10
